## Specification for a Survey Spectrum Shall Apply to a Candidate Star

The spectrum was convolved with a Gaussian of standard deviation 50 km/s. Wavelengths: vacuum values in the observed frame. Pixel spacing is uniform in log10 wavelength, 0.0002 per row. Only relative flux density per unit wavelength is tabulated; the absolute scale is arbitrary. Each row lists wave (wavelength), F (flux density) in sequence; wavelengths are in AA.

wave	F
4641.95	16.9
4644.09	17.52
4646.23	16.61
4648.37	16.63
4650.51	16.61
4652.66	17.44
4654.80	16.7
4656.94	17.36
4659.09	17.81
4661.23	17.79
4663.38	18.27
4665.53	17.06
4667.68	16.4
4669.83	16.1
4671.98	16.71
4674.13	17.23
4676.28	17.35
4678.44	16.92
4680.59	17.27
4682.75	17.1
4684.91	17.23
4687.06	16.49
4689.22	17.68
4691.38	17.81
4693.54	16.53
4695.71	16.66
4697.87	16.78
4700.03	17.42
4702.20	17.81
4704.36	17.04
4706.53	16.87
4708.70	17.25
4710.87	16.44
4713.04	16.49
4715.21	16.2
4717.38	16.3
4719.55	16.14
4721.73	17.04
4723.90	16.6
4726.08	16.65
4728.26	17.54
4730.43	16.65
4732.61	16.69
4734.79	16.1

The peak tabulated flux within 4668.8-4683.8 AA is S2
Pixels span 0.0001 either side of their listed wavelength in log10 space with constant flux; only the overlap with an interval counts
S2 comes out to 17.35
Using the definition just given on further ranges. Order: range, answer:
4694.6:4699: 16.78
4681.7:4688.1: 17.23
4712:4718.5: 16.49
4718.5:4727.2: 17.04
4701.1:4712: 17.81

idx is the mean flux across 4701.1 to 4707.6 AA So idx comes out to 17.2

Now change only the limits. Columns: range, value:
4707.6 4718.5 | 16.5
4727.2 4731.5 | 17.1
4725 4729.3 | 17.1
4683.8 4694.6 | 17.2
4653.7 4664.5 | 17.6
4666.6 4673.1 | 16.4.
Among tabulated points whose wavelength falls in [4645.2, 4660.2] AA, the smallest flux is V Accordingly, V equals 16.61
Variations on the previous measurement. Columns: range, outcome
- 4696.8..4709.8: 16.78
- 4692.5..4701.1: 16.53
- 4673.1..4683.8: 16.92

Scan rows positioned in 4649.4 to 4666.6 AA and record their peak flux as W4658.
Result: 18.27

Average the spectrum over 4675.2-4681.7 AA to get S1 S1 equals 17.2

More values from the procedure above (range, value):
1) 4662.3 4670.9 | 16.9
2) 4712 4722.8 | 16.4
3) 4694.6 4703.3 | 17.2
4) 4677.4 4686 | 17.1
